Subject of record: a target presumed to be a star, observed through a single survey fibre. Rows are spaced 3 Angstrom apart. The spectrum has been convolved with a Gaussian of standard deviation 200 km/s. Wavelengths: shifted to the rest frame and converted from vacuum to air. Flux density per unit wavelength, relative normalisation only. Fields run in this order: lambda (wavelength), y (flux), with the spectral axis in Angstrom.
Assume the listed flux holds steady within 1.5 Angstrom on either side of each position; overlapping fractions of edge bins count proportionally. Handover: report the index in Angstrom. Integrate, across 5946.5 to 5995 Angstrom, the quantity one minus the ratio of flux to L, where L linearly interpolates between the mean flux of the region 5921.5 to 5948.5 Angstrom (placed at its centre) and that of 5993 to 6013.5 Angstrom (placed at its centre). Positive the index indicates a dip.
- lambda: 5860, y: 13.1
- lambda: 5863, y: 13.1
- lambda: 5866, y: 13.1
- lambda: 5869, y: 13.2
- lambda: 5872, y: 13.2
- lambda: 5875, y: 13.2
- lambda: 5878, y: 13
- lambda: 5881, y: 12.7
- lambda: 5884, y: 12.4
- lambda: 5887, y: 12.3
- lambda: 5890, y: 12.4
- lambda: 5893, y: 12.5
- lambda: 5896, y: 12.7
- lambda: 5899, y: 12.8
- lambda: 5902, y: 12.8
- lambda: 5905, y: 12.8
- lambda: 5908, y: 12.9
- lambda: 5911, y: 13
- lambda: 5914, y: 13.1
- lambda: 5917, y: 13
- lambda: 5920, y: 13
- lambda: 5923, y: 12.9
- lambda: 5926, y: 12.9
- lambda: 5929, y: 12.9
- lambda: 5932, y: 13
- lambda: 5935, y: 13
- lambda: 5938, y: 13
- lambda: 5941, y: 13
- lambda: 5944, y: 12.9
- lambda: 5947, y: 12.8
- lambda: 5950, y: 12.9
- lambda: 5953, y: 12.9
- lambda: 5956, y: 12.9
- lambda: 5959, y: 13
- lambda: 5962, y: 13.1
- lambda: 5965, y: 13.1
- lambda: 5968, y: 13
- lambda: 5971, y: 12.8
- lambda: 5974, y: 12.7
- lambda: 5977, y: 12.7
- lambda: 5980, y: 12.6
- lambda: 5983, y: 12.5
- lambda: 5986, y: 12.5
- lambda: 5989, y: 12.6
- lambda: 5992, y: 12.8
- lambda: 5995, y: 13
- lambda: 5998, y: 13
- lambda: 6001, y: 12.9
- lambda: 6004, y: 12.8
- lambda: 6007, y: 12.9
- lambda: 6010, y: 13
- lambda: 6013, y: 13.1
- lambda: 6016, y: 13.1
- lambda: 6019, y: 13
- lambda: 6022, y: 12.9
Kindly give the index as 0.5 Angstrom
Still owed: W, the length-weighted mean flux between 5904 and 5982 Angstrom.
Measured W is 12.9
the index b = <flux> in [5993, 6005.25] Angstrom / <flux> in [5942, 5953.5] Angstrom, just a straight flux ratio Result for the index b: 1.00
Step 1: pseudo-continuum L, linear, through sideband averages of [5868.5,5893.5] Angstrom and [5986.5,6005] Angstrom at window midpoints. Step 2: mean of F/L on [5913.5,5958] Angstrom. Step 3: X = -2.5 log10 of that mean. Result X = -0.01 mag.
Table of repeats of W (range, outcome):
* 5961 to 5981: 12.9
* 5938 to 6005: 12.8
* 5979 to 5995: 12.6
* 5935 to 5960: 12.9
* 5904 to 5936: 13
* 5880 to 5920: 12.7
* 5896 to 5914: 12.9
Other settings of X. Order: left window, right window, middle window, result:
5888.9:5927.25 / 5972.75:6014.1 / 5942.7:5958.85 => -0.01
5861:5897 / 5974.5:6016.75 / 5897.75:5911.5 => 0.00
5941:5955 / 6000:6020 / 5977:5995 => 0.03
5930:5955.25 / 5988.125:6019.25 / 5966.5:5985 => 0.02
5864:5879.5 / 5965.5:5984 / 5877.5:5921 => 0.02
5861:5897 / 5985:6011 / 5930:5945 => -0.01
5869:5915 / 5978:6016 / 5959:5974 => -0.01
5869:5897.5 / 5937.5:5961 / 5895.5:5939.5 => -0.01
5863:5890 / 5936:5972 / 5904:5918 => 0.00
